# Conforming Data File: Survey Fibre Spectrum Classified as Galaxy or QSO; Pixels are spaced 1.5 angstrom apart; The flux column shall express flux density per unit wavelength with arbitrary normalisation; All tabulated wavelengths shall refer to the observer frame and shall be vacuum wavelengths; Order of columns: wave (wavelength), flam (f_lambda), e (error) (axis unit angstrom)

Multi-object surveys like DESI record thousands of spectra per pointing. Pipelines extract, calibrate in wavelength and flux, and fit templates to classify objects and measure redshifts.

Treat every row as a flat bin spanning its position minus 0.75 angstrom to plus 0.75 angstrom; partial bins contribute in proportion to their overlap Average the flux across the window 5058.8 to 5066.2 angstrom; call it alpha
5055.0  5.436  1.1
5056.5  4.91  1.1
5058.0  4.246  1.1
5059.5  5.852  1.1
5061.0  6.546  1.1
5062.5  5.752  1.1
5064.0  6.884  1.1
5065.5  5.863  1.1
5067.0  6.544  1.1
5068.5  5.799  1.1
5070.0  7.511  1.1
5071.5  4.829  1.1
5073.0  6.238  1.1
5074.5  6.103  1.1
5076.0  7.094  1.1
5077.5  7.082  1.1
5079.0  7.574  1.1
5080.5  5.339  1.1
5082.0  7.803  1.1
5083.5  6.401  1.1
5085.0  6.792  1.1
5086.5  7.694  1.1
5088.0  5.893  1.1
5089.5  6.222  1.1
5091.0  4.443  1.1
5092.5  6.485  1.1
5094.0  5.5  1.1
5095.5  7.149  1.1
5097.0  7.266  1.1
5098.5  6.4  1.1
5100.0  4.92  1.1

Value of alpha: 6.18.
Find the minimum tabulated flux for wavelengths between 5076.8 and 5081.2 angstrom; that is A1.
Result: 5.339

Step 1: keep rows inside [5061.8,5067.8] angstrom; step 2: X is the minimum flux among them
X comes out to 5.752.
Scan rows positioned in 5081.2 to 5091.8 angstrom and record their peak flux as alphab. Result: 7.803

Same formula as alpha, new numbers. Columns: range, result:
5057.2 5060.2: 5.03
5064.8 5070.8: 6.42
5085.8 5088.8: 6.77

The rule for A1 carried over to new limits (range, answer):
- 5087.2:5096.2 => 4.443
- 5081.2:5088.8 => 5.893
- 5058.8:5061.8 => 5.852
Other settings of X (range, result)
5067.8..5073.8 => 4.829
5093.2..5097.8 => 5.5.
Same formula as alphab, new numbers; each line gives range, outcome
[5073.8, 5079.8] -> 7.574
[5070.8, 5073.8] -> 6.238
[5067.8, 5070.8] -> 7.511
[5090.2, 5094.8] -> 6.485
